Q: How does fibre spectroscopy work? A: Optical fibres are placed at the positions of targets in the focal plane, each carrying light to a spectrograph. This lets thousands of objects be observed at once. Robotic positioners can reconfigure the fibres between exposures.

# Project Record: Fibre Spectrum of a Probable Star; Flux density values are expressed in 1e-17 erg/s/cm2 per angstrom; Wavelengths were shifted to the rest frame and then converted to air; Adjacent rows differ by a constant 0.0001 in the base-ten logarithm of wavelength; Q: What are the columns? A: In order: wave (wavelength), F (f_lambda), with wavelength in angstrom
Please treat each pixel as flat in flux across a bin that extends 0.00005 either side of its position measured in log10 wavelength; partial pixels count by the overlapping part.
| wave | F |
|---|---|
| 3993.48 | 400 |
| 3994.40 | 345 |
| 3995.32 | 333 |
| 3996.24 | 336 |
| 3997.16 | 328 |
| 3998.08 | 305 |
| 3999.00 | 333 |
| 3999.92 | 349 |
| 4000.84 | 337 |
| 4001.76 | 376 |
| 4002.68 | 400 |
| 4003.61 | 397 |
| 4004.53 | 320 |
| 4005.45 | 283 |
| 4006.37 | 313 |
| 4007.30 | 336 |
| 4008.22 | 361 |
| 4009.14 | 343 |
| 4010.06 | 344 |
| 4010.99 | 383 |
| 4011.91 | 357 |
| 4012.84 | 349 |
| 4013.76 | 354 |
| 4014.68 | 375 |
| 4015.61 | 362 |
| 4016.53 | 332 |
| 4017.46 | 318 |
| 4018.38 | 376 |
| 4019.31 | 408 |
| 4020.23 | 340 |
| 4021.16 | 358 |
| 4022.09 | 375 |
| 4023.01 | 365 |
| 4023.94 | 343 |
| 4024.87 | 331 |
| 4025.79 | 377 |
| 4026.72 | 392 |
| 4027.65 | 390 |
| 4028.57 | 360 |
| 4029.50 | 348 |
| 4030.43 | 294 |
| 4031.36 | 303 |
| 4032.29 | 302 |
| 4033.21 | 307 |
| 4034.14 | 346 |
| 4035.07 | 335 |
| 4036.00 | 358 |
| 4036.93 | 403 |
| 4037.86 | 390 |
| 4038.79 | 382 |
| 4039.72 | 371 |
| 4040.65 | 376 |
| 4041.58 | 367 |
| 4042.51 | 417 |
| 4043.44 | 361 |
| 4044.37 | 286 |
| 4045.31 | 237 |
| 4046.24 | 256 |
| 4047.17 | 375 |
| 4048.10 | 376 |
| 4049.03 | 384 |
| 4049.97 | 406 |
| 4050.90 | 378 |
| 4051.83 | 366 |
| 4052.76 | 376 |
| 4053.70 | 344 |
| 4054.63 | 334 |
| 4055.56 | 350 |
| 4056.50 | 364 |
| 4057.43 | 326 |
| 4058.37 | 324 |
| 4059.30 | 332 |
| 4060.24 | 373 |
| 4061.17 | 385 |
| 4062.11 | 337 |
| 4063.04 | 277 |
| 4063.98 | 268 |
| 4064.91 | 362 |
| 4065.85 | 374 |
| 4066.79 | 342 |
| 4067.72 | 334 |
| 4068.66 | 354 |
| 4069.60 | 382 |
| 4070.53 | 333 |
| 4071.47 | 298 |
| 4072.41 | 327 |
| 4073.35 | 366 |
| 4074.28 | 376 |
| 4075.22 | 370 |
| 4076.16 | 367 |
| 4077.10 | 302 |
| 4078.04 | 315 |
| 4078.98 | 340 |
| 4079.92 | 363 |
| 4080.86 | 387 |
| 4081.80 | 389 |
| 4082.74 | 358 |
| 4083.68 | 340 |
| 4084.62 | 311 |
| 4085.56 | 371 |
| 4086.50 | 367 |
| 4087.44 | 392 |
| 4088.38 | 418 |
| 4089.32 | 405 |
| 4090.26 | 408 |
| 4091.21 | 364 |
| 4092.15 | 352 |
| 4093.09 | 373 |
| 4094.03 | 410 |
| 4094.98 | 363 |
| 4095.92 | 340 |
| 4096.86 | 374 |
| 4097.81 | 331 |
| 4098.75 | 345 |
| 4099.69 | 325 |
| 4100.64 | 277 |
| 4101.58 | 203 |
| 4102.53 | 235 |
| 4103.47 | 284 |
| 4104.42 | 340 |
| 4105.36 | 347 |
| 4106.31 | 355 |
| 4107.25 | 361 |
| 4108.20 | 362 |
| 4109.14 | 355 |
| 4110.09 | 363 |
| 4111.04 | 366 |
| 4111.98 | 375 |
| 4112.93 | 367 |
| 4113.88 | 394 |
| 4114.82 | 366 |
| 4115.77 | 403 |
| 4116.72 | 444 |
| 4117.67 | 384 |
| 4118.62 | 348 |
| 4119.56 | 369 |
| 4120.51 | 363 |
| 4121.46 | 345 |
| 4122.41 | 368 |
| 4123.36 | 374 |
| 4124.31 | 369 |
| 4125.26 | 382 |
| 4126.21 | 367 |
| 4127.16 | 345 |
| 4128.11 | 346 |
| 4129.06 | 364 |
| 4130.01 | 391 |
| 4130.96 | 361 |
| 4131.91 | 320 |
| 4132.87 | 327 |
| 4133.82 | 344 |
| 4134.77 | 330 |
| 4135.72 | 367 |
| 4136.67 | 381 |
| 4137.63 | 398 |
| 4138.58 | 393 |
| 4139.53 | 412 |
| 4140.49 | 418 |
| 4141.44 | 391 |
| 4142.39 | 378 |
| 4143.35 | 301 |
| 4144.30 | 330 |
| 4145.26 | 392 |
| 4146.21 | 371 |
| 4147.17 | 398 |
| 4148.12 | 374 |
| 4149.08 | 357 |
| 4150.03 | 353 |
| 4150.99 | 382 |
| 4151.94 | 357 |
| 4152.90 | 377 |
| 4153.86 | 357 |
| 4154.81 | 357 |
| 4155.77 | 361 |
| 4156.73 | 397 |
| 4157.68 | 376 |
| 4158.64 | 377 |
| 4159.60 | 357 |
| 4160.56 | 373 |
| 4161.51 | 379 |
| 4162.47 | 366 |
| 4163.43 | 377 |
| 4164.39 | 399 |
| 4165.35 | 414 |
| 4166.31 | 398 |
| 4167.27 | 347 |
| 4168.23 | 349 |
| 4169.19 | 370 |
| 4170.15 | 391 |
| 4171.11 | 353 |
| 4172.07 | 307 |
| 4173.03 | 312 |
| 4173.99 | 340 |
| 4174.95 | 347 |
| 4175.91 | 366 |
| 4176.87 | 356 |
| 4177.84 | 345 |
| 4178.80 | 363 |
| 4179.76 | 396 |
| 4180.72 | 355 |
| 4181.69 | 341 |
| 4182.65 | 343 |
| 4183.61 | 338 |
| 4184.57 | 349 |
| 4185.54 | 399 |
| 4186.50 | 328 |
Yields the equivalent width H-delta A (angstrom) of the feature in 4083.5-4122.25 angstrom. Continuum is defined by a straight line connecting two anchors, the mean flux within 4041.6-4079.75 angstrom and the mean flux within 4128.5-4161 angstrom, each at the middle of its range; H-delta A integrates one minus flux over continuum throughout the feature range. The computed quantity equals 0.0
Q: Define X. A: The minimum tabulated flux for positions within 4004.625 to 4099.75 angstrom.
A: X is 237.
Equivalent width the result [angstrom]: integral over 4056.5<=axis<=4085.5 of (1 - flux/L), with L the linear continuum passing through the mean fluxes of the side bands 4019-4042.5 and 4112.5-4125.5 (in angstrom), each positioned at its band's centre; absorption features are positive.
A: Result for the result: 1.7 angstrom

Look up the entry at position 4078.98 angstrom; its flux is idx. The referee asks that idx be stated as 340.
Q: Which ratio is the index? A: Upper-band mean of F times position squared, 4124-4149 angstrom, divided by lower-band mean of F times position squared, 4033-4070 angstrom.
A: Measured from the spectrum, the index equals 1.1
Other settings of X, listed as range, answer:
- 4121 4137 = 320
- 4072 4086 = 302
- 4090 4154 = 203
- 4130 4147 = 301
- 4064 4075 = 298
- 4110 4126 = 345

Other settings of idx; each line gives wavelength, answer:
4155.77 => 361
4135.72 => 367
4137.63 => 398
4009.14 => 343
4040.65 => 376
